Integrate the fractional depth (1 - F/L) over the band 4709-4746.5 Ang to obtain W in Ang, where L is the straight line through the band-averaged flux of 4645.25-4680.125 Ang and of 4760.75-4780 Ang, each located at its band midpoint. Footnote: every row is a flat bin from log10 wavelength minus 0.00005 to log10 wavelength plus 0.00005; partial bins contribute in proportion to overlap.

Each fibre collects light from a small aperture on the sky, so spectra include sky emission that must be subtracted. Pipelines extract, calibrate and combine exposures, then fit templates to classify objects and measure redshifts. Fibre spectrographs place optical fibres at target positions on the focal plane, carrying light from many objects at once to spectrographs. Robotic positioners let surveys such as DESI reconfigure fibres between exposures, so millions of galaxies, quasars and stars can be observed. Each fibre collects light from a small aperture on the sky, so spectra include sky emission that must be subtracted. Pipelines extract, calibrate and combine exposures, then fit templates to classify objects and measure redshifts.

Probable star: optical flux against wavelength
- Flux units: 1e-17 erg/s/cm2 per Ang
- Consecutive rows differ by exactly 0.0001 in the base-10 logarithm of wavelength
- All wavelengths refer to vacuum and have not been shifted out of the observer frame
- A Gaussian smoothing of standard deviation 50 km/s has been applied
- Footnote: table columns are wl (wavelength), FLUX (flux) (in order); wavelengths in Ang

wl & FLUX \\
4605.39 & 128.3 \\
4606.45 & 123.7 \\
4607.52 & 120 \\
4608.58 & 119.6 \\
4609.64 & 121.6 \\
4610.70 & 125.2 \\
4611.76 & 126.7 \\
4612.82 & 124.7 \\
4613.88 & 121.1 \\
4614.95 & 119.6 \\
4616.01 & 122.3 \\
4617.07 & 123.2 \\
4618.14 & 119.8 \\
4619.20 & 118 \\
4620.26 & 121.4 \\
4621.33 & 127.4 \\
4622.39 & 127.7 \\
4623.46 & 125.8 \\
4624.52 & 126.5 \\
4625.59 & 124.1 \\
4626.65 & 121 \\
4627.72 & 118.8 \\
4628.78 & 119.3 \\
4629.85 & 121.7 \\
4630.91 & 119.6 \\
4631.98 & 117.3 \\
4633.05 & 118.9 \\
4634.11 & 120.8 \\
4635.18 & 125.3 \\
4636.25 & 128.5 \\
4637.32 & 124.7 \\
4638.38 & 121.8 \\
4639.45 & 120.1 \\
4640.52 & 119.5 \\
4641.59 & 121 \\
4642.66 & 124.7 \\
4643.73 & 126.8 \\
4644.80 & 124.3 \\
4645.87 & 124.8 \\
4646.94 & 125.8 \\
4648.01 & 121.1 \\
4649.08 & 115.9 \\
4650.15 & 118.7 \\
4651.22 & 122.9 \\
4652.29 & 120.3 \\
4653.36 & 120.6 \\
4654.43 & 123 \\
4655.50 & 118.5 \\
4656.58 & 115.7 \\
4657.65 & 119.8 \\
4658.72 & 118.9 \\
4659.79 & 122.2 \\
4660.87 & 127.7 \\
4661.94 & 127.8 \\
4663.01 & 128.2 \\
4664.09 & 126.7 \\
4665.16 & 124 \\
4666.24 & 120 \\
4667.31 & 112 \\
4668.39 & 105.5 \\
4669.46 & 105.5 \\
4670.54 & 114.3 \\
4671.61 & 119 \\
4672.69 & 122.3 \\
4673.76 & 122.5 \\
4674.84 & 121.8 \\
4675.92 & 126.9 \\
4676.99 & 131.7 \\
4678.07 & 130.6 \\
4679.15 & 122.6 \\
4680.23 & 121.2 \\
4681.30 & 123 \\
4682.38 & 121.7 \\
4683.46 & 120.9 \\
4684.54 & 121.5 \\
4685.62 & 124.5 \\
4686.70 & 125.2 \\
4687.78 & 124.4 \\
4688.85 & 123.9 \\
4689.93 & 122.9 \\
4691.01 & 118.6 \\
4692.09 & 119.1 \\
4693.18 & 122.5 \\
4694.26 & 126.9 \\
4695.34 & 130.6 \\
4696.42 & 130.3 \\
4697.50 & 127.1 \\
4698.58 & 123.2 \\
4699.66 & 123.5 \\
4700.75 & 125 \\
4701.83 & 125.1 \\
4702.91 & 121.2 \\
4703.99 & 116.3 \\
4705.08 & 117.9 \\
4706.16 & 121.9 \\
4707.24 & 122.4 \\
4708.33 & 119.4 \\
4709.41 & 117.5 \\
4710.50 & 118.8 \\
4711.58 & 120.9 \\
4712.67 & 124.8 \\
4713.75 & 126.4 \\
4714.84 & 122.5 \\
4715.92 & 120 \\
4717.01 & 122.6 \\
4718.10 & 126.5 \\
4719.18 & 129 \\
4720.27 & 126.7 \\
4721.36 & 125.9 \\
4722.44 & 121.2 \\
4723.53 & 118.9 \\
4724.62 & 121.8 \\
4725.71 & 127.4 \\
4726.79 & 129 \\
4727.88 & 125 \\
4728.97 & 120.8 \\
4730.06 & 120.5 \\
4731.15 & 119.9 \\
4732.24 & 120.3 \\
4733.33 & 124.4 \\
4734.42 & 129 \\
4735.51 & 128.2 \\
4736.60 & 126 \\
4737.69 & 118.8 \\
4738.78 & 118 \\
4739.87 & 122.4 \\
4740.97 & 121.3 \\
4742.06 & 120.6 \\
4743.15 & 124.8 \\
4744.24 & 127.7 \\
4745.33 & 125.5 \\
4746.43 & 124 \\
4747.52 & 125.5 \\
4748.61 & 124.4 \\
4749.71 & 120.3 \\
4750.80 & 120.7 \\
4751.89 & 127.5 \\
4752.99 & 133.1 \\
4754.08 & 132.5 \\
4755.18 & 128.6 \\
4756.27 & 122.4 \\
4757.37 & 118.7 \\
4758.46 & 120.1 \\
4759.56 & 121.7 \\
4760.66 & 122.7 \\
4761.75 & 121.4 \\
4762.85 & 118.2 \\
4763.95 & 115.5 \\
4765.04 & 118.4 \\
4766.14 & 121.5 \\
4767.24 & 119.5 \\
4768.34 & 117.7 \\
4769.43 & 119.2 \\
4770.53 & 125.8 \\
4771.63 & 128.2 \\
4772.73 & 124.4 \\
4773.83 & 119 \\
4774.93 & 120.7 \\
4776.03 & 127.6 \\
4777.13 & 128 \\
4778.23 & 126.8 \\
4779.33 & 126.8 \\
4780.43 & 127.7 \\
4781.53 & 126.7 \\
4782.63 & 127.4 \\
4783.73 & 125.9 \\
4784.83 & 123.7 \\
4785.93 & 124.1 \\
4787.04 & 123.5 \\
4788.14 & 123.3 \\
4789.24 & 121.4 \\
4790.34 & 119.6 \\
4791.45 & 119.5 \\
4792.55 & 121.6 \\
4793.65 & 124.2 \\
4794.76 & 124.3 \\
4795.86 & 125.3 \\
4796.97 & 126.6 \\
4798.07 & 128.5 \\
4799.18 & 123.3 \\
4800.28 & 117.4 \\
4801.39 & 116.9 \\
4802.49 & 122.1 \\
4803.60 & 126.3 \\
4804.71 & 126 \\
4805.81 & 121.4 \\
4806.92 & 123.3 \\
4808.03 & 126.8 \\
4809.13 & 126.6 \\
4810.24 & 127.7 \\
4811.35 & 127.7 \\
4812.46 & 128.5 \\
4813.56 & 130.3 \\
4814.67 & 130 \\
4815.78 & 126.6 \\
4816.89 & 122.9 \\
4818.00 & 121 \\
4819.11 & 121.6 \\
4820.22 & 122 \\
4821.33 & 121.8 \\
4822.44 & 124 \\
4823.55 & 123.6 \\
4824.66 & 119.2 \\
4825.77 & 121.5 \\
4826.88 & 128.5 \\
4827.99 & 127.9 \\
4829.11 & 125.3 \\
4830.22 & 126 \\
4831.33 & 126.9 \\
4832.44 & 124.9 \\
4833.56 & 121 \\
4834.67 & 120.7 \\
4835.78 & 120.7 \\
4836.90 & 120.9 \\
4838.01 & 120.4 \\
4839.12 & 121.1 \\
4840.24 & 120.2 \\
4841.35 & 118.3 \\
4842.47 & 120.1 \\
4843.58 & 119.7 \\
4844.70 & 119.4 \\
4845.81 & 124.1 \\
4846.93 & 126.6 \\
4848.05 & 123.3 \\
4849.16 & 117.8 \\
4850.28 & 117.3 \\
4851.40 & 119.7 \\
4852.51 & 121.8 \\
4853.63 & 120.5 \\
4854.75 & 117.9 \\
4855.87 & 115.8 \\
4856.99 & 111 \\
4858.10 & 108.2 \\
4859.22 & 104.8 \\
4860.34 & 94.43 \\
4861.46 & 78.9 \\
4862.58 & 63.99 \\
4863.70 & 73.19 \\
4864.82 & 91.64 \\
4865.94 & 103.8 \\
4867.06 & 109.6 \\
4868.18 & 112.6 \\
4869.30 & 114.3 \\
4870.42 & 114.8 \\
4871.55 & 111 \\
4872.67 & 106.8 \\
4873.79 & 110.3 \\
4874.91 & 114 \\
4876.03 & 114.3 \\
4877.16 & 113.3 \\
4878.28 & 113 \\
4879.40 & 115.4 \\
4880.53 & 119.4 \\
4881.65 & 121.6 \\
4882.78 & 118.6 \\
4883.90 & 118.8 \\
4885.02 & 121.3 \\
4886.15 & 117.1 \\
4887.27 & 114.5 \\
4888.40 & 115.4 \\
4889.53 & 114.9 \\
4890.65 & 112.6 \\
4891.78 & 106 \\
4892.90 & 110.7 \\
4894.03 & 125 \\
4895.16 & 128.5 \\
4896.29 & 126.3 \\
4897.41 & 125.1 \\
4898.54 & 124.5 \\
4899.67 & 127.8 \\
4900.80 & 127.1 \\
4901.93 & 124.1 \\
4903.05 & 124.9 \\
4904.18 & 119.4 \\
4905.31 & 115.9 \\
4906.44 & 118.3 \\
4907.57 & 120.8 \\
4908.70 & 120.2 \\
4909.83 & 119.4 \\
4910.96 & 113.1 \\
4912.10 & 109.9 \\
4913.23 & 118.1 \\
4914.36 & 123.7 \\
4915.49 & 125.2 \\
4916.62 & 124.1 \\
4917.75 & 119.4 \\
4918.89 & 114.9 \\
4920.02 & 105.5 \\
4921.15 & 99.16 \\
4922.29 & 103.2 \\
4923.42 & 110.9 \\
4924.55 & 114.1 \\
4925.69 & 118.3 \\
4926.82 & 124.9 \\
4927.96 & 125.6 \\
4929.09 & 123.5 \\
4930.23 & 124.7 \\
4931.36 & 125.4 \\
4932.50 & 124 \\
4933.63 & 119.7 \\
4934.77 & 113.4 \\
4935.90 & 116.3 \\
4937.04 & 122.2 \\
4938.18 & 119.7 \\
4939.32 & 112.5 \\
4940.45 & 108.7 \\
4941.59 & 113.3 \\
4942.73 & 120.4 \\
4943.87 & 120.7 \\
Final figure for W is -0.5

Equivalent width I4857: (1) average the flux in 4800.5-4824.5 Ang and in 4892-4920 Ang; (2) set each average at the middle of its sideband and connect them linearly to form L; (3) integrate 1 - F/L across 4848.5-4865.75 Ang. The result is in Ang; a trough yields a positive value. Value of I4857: 2.6 Ang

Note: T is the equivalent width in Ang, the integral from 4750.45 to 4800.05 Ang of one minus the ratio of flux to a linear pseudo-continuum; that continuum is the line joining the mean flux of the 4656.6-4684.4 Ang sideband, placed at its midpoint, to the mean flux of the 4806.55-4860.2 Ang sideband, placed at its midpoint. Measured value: -0.80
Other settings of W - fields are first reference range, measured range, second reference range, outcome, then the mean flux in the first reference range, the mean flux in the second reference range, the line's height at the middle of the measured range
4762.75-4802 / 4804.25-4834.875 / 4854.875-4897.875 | -1.8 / 123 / 110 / 118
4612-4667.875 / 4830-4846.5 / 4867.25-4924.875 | -0.5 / 122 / 117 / 118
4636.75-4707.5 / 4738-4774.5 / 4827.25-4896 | -1.2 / 122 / 115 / 119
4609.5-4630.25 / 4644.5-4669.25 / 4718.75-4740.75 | 0.5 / 123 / 124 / 123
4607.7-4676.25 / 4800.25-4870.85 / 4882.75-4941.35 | 0.9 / 122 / 118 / 119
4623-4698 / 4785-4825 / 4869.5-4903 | -1.5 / 122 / 118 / 119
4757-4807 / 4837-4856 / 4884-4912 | 0.1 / 123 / 120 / 121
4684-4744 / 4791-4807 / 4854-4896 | -1.0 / 123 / 110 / 116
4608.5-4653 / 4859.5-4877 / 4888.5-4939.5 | 2.6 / 122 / 119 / 119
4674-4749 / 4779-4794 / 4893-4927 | -0.3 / 123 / 119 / 122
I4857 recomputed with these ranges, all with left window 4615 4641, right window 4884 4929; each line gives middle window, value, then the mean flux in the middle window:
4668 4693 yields 0.0 Ang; 121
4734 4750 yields -0.4 Ang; 124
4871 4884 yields 0.4 Ang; 115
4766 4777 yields -0.2 Ang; 123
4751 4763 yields -0.4 Ang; 124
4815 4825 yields -0.3 Ang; 123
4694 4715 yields -0.3 Ang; 123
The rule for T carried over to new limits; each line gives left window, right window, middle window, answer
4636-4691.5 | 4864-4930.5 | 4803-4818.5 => -1.0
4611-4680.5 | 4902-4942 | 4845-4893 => 3.0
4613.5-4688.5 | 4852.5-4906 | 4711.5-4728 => -0.7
